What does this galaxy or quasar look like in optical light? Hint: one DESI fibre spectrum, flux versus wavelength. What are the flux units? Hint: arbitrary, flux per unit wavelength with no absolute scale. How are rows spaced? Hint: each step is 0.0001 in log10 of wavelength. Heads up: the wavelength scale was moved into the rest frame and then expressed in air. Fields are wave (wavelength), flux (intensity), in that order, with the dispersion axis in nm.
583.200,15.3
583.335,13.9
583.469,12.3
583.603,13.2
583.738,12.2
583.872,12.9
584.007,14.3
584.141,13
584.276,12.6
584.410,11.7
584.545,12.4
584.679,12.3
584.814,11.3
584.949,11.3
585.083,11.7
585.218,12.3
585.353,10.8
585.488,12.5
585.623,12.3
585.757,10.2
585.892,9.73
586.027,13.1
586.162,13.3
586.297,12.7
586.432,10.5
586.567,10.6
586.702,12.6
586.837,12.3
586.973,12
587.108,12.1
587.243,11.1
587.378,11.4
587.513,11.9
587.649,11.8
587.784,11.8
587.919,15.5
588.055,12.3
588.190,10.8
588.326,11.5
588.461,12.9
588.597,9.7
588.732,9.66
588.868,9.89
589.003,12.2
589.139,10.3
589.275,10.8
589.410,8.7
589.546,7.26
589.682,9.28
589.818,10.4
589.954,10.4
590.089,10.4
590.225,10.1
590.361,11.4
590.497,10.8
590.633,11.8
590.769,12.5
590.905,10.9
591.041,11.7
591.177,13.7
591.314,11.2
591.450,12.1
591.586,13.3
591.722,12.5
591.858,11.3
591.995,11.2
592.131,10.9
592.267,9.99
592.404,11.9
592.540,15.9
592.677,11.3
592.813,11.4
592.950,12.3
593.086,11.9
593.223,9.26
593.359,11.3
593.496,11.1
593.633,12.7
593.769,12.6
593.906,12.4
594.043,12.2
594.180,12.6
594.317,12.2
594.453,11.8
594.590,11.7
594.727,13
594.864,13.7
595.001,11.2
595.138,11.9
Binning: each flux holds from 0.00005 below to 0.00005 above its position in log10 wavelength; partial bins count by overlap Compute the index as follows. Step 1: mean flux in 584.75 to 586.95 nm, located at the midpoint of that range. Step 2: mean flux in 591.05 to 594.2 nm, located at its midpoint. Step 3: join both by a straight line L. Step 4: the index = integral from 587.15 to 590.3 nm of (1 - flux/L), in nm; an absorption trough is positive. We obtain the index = 0.246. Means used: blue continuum 11.7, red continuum 11.9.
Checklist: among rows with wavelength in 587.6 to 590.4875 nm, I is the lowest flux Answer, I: 7.26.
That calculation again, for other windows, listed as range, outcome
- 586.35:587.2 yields 10.5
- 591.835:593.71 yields 9.26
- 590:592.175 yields 10.1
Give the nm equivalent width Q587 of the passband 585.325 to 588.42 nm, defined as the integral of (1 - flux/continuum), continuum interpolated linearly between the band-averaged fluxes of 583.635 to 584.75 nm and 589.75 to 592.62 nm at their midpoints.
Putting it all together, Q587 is 0.10 nm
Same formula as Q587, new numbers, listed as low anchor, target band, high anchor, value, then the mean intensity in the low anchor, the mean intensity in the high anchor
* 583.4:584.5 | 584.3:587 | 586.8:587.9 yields 0.12 nm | 12.8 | 11.9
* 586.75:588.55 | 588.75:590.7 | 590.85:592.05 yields 0.29 nm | 12.1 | 12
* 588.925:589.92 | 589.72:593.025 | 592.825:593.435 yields -0.33 nm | 9.86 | 11.2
